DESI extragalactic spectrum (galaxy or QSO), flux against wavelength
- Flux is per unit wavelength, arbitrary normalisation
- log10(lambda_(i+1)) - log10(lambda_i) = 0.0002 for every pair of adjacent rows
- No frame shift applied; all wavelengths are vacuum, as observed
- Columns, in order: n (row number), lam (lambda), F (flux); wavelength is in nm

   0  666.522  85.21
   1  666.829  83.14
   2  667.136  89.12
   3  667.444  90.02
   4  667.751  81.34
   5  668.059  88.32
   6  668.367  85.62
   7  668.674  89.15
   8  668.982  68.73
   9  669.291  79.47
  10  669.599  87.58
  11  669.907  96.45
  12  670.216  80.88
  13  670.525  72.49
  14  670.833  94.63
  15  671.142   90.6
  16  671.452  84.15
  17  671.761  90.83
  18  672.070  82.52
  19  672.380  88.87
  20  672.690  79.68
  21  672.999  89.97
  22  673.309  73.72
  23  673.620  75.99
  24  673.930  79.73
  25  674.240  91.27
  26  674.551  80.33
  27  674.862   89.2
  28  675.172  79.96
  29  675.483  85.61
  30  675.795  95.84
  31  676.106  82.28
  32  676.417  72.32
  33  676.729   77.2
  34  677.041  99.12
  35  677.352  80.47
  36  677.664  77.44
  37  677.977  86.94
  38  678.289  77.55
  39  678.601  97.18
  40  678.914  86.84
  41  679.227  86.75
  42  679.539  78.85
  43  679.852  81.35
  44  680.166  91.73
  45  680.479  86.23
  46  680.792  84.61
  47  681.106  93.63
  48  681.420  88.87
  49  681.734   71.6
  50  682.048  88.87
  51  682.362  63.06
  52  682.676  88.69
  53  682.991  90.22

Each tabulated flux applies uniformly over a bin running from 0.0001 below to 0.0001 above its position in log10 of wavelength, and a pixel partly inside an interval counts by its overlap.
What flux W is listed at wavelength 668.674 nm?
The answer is 89.15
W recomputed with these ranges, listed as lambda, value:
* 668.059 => 88.32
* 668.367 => 85.62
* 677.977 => 86.94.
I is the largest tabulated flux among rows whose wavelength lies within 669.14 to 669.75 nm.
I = 87.58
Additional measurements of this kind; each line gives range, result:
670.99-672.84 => 90.83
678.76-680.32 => 91.73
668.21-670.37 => 96.45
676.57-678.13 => 99.12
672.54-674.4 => 91.27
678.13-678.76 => 97.18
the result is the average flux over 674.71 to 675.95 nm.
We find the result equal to 87.6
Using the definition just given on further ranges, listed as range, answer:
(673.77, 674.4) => 85.4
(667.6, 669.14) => 82.6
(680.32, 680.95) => 85.5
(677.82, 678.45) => 82.4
